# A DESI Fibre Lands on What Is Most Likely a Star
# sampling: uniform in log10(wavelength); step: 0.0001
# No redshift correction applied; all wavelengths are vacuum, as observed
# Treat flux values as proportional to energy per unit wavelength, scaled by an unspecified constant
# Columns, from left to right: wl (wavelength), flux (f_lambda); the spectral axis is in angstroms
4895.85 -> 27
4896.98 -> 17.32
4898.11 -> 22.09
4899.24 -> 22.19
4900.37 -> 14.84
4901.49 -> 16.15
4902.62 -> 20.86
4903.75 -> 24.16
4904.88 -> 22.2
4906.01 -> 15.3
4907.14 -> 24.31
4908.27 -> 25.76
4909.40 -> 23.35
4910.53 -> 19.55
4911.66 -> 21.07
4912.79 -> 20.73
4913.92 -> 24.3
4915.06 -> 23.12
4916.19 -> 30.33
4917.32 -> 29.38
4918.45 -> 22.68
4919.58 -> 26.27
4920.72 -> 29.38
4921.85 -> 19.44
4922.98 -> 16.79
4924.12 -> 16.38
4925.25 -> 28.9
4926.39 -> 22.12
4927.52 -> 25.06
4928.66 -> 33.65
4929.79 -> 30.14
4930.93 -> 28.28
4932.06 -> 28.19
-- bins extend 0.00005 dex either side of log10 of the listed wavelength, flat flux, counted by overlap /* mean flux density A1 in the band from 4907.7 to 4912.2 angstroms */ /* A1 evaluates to 22.5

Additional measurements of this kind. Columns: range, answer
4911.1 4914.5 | 22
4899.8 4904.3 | 19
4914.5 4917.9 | 27.6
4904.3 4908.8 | 21.9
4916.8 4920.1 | 26.1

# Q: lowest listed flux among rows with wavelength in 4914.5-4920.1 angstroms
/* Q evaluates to 22.68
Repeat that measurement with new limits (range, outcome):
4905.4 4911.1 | 15.3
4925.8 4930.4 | 22.12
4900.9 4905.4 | 16.15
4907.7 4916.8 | 19.55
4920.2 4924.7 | 16.38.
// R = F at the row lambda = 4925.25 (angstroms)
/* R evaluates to 28.9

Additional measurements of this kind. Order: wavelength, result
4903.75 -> 24.16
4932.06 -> 28.19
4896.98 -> 17.32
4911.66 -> 21.07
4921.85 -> 19.44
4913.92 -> 24.3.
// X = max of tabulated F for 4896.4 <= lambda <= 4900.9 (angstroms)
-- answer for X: 22.19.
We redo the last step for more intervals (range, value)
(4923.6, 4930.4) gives 33.65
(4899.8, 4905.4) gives 24.16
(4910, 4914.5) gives 24.3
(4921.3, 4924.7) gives 19.44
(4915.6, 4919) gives 30.33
